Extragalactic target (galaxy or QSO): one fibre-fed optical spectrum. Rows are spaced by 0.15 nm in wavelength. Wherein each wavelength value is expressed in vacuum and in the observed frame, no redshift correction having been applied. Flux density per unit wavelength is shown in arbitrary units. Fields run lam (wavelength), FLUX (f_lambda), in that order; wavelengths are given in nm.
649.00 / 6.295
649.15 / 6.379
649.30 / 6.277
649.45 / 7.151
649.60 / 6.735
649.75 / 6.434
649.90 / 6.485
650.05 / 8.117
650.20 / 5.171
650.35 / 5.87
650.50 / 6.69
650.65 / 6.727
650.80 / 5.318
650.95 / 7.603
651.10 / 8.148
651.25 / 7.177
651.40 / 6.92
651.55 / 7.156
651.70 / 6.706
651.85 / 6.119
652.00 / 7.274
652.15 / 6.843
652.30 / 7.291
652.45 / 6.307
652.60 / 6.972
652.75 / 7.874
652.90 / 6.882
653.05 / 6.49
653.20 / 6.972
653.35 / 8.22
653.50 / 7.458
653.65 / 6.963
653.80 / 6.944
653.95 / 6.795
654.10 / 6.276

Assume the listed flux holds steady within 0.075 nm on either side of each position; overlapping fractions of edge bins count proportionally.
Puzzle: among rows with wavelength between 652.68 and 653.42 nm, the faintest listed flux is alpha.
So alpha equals 6.49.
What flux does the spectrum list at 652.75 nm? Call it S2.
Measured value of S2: 7.874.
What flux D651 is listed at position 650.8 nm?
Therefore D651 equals 5.318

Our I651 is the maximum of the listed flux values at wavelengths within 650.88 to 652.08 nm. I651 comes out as 8.148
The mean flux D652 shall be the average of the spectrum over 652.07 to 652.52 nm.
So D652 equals 6.82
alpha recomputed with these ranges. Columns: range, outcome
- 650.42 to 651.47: 5.318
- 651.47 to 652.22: 6.119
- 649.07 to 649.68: 6.277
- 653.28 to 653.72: 6.963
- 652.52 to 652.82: 6.972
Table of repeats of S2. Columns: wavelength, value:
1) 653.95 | 6.795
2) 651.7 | 6.706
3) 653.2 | 6.972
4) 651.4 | 6.92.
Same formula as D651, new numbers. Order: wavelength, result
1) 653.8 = 6.944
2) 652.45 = 6.307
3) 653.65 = 6.963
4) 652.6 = 6.972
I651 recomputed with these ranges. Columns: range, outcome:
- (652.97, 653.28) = 6.972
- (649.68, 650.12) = 8.117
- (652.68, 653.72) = 8.22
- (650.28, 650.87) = 6.727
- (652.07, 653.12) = 7.874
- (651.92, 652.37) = 7.291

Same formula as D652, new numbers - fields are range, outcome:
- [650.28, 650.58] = 6.29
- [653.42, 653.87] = 7.14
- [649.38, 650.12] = 6.98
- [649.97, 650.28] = 6.63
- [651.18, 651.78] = 6.98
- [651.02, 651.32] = 7.67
